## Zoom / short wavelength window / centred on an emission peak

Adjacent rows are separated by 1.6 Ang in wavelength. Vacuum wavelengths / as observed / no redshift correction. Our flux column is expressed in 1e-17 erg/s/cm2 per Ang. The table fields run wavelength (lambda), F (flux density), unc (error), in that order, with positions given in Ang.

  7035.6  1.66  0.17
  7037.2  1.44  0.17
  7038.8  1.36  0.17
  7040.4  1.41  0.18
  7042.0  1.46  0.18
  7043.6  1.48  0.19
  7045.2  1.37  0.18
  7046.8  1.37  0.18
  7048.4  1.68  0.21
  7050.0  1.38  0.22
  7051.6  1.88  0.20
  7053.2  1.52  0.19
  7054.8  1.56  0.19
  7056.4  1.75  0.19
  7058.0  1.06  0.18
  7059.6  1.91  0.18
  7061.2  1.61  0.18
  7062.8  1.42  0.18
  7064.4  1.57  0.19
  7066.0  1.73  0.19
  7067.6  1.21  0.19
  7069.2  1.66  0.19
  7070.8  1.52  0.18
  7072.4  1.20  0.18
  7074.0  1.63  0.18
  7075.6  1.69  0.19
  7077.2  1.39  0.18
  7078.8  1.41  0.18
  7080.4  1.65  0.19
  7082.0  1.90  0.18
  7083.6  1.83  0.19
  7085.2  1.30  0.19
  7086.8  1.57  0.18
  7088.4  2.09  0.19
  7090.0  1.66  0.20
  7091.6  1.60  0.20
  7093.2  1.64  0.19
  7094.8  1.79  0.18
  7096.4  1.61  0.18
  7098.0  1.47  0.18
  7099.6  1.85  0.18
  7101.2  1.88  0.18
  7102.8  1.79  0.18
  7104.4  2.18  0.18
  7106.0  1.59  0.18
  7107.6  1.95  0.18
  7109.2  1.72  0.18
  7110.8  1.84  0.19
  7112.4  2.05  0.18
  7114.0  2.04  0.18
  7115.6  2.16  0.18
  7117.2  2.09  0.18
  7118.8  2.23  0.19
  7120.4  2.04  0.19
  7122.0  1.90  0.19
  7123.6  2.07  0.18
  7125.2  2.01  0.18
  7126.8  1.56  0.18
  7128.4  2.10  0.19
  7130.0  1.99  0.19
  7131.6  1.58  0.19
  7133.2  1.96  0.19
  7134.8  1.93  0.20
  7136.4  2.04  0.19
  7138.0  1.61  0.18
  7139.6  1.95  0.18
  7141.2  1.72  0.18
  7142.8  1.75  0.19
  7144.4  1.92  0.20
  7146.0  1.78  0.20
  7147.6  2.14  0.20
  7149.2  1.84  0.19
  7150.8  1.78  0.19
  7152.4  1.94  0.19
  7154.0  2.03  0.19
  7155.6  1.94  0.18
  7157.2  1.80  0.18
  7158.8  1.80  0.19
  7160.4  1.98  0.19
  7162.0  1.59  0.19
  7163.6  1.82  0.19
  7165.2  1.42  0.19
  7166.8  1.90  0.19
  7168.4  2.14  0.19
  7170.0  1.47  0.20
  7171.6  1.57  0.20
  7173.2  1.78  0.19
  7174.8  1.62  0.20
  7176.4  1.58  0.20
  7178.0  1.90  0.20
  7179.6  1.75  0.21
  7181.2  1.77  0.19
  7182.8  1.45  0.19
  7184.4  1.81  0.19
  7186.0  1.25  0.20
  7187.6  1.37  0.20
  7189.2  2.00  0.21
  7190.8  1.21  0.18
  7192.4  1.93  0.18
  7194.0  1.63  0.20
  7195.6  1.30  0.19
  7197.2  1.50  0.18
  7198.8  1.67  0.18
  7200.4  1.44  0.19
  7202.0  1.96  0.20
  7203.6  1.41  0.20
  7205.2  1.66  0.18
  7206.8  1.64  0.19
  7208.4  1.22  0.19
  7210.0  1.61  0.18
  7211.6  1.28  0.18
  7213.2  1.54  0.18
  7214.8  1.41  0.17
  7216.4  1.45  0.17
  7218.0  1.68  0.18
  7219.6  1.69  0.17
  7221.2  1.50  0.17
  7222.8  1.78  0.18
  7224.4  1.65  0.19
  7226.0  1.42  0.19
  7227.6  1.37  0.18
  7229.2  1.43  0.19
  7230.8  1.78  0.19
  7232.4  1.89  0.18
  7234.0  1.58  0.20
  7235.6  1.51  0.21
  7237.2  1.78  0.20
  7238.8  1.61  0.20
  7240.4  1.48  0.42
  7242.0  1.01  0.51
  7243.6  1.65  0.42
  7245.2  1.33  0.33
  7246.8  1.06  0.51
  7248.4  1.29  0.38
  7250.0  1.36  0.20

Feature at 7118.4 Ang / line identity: Mg II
